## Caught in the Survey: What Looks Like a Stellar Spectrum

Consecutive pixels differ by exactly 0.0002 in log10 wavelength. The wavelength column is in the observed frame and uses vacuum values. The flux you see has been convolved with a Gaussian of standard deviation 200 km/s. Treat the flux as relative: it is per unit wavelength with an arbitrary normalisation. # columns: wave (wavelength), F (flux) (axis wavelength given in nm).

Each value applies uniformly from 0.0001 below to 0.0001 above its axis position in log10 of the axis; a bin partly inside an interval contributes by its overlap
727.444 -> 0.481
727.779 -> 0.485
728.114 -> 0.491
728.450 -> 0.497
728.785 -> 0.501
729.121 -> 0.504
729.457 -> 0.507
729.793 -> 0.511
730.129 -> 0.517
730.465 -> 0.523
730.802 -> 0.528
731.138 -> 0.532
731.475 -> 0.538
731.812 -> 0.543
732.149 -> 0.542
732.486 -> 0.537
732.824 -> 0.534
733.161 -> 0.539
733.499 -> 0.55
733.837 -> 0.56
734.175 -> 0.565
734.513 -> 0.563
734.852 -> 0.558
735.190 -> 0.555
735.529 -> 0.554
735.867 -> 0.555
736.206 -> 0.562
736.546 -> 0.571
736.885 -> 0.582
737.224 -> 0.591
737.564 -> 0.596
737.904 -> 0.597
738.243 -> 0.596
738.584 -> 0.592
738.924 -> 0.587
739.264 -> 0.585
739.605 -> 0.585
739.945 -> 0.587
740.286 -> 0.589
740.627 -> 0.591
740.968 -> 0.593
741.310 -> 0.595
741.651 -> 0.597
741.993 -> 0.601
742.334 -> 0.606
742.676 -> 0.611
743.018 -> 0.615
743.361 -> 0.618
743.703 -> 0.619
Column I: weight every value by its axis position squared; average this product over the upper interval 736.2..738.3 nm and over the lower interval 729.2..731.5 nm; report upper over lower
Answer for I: 1.15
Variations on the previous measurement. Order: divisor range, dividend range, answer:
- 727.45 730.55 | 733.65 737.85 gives 1.15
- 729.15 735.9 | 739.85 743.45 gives 1.14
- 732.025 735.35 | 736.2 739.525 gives 1.08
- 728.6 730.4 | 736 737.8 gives 1.16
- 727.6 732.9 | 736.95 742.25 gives 1.17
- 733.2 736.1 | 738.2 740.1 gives 1.07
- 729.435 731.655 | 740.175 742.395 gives 1.17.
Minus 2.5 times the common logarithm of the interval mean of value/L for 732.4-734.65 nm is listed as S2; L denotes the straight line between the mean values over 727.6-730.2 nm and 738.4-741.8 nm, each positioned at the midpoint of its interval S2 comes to -0.02 mag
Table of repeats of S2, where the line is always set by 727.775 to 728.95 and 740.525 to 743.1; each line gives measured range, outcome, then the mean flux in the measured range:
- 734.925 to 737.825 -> -0.03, 0.571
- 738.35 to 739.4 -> -0.02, 0.588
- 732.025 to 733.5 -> -0.02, 0.539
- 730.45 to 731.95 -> -0.03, 0.534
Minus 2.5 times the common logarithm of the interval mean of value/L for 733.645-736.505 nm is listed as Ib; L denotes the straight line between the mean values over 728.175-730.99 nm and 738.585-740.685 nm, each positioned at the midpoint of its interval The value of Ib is -0.01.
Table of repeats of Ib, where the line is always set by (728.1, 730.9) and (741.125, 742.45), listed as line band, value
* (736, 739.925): -0.027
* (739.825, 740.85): -0.001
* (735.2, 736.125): -0.002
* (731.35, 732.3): -0.030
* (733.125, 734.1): -0.026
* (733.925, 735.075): -0.031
